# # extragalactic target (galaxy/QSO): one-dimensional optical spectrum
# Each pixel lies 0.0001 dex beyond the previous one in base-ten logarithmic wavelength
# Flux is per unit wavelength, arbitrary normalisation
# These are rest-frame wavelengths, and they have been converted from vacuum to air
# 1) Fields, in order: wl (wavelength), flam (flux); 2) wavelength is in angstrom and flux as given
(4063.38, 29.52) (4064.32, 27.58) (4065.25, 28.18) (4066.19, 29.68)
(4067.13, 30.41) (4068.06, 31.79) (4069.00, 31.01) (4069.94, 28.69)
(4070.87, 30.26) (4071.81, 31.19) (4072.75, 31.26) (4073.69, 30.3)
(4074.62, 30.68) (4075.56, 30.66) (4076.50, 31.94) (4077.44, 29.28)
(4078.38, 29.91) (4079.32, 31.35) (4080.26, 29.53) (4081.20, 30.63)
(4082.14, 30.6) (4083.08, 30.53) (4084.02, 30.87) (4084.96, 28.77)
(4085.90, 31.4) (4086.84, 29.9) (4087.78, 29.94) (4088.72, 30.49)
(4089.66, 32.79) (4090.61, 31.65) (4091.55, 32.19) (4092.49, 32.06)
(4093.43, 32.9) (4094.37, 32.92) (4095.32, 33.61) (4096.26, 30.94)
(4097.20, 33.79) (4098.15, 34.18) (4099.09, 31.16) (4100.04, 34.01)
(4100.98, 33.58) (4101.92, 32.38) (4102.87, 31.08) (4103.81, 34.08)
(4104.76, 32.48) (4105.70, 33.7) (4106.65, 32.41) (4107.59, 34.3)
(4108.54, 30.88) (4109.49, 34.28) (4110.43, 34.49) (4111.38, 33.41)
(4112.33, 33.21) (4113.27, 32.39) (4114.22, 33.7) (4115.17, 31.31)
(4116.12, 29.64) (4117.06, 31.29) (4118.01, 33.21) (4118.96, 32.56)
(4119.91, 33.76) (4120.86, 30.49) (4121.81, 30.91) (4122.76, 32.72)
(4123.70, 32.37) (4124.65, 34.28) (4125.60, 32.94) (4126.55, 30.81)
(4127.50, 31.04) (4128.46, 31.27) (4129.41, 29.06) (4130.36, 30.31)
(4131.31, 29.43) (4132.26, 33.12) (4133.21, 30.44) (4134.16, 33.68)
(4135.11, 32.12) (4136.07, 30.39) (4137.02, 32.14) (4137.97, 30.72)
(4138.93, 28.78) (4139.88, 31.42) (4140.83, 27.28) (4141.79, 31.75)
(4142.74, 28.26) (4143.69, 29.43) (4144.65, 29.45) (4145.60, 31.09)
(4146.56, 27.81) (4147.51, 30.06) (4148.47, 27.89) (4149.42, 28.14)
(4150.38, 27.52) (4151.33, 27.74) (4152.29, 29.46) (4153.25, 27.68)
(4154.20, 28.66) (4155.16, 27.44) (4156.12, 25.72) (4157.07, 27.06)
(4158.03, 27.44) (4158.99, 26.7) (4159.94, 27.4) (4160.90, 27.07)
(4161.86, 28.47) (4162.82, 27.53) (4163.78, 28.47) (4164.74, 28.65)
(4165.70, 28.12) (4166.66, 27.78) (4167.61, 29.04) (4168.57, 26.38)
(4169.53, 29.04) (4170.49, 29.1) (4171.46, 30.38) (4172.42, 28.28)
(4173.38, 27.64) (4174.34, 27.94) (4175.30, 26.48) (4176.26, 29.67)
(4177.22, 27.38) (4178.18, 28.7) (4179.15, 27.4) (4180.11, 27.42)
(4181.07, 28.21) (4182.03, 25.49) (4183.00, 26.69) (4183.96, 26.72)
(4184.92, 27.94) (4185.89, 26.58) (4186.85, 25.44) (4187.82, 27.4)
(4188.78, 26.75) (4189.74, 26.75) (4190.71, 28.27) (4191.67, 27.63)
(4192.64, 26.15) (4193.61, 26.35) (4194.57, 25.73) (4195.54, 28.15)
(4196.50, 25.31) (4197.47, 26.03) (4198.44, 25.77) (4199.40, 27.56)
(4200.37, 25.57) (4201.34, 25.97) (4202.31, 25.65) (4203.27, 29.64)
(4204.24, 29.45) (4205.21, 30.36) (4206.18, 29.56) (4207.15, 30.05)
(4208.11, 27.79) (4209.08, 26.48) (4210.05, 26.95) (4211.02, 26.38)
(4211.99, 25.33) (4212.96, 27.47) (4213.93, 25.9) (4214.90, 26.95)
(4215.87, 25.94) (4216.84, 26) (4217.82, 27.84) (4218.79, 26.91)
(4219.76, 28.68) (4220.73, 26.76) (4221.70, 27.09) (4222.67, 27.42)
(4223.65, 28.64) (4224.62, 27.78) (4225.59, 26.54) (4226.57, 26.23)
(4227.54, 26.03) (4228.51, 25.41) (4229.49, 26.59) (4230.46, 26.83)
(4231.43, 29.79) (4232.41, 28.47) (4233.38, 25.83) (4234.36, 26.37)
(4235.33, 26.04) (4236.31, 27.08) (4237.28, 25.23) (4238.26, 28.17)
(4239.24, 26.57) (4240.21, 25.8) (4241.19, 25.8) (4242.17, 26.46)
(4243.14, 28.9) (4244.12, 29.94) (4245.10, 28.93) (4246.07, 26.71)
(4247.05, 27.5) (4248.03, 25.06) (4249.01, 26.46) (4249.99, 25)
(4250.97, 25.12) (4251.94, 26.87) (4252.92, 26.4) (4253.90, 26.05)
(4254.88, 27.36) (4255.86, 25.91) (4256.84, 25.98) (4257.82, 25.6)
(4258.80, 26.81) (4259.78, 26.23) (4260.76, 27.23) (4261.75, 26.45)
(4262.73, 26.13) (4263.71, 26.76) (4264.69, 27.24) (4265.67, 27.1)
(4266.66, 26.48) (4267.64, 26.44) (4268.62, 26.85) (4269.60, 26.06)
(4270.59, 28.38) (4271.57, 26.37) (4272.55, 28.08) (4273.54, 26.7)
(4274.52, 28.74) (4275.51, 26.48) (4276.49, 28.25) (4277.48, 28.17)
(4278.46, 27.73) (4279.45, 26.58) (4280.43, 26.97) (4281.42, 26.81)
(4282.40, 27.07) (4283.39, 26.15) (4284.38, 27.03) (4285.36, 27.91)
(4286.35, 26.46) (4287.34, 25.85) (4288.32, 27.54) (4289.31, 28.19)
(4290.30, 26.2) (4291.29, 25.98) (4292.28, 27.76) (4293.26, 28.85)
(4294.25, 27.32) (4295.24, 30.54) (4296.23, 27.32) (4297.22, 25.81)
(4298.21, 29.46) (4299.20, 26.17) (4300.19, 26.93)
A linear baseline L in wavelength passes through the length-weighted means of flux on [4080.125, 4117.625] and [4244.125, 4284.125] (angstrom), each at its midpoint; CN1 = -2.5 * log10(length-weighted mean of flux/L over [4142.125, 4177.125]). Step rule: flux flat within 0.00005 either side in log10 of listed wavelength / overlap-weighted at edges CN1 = 0.07 mag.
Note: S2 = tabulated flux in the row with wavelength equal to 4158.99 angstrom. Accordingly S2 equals 26.7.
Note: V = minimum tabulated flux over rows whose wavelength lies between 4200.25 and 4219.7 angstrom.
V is 25.33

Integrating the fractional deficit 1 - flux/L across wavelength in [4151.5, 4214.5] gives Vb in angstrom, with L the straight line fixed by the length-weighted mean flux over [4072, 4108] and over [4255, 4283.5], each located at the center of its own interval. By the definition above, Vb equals 3.7 angstrom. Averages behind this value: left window 31.7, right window 26.9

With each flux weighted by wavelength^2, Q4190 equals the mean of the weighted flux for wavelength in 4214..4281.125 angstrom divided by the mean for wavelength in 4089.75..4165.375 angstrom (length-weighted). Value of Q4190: 0.92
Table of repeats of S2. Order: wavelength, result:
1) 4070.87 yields 30.26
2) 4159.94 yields 27.4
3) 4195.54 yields 28.15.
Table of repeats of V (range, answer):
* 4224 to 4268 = 25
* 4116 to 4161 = 25.72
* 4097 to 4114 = 30.88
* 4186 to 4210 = 25.31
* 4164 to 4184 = 25.49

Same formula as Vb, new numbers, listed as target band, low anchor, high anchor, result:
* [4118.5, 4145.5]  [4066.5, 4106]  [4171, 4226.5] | -1.2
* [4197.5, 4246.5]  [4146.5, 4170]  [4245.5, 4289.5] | 0.1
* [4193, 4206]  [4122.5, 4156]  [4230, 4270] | 0.5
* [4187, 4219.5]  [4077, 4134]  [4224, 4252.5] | 1.2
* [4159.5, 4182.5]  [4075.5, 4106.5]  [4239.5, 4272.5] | 1.0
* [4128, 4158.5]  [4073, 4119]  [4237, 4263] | 0.8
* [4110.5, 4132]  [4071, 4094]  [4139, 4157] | -1.7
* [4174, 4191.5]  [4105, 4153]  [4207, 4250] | 1.0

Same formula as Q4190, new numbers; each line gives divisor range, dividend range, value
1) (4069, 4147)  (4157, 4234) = 0.91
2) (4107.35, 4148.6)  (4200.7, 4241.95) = 0.90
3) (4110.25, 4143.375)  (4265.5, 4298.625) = 0.93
